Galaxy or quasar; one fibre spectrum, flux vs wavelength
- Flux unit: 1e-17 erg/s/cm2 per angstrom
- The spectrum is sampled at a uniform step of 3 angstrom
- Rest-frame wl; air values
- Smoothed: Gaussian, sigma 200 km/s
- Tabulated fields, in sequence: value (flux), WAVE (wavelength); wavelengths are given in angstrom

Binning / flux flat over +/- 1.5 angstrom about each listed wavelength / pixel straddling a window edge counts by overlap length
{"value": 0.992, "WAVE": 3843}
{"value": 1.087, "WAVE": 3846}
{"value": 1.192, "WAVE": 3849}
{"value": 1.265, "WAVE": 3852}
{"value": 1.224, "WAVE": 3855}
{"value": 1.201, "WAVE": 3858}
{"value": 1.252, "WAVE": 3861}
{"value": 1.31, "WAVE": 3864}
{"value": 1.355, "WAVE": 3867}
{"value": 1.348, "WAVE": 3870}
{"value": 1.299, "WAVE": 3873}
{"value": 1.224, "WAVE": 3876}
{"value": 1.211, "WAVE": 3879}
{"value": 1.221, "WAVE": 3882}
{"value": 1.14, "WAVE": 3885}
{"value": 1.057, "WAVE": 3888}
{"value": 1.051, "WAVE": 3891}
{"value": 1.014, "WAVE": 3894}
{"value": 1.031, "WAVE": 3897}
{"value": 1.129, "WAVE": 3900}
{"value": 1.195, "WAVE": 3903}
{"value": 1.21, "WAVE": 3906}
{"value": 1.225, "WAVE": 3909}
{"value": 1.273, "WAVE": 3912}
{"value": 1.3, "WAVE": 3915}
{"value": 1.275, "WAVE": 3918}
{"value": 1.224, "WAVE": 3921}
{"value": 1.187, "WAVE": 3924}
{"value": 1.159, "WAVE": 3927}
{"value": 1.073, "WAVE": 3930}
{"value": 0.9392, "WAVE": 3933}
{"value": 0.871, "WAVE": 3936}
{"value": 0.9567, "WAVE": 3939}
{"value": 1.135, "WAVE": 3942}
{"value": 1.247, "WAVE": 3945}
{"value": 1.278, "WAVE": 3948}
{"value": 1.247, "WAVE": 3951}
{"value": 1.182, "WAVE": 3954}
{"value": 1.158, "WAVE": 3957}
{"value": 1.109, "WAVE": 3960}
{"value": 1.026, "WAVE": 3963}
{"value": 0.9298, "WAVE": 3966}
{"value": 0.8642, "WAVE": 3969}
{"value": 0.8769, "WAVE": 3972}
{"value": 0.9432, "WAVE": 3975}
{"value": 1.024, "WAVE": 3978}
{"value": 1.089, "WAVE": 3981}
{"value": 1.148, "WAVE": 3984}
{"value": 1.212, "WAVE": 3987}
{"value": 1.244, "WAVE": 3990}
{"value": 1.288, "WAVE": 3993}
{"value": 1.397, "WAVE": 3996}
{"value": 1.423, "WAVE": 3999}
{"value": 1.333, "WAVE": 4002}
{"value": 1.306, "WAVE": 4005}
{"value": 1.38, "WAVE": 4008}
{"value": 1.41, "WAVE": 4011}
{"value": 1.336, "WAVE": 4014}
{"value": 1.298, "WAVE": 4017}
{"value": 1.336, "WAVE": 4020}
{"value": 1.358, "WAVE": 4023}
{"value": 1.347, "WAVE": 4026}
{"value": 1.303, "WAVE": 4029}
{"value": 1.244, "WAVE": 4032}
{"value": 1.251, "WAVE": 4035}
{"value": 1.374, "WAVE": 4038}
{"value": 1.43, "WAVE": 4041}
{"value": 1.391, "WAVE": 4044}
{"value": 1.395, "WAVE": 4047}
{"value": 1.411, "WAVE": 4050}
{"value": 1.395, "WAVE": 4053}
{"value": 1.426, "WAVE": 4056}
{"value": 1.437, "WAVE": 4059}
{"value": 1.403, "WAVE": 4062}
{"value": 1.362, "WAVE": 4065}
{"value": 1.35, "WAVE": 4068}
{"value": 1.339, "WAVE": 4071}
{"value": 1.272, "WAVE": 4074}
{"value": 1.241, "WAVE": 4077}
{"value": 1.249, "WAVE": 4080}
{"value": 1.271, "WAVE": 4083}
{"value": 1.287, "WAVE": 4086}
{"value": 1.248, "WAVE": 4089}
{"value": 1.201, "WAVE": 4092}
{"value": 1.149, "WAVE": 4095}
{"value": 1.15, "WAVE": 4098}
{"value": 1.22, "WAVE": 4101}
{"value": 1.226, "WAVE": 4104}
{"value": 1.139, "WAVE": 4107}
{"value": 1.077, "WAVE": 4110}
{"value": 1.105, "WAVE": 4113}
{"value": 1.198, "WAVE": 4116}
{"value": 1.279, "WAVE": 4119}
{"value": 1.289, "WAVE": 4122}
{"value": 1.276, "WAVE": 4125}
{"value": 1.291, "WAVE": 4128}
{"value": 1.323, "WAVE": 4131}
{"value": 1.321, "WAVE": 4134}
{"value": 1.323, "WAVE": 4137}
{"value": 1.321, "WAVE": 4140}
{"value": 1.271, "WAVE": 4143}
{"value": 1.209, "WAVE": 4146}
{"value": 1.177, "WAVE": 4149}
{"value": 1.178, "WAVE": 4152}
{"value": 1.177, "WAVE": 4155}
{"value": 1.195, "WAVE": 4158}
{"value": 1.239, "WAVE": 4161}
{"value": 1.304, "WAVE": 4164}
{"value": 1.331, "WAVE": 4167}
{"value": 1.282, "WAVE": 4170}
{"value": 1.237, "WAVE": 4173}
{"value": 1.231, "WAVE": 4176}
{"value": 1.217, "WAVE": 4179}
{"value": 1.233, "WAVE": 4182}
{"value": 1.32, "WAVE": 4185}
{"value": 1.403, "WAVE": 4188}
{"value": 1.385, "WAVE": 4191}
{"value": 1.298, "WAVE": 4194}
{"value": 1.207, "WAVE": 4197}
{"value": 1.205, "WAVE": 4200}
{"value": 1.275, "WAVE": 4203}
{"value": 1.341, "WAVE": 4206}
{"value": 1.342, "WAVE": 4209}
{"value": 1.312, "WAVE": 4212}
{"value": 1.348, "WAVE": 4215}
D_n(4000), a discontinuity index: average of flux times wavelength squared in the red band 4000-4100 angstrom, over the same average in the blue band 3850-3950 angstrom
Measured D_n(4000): 1.2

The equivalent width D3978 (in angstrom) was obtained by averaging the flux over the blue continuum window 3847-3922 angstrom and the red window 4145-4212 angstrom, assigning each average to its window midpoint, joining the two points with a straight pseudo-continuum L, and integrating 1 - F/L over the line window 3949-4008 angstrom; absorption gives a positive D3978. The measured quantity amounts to 3.5 angstrom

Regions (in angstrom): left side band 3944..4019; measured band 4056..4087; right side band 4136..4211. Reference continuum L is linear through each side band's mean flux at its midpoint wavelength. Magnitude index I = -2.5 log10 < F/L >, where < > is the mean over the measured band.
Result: -0.09 mag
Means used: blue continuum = 1.19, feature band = 1.33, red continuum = 1.27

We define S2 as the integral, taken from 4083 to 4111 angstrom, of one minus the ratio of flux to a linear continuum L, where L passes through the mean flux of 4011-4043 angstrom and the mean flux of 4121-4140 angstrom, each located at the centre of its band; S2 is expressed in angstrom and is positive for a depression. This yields 2.54 angstrom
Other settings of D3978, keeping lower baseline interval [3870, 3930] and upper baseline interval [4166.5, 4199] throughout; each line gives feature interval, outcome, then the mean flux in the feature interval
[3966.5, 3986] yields 3.5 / 0.993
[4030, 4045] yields -1.3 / 1.34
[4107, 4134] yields 0.7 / 1.23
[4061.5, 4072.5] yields -1.0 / 1.36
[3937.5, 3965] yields 1.3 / 1.14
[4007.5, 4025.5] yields -1.9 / 1.35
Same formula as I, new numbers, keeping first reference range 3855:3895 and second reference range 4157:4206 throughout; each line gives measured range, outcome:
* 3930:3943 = 0.24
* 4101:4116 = 0.10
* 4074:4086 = -0.01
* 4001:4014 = -0.10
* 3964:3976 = 0.33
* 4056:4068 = -0.12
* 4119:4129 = -0.02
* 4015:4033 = -0.06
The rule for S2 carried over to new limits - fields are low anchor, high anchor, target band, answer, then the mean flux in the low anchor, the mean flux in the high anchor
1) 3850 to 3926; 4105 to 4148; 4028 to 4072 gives -4.9 angstrom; 1.21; 1.24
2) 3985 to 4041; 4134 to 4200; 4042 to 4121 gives 1.2 angstrom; 1.33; 1.26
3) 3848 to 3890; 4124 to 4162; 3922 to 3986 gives 8.7 angstrom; 1.23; 1.25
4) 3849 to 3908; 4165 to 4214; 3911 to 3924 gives -0.5 angstrom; 1.2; 1.29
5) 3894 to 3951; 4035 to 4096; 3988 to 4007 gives -1.3 angstrom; 1.15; 1.33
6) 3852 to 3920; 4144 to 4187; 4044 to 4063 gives -2.8 angstrom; 1.21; 1.24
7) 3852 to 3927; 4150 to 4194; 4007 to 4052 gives -4.2 angstrom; 1.21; 1.27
